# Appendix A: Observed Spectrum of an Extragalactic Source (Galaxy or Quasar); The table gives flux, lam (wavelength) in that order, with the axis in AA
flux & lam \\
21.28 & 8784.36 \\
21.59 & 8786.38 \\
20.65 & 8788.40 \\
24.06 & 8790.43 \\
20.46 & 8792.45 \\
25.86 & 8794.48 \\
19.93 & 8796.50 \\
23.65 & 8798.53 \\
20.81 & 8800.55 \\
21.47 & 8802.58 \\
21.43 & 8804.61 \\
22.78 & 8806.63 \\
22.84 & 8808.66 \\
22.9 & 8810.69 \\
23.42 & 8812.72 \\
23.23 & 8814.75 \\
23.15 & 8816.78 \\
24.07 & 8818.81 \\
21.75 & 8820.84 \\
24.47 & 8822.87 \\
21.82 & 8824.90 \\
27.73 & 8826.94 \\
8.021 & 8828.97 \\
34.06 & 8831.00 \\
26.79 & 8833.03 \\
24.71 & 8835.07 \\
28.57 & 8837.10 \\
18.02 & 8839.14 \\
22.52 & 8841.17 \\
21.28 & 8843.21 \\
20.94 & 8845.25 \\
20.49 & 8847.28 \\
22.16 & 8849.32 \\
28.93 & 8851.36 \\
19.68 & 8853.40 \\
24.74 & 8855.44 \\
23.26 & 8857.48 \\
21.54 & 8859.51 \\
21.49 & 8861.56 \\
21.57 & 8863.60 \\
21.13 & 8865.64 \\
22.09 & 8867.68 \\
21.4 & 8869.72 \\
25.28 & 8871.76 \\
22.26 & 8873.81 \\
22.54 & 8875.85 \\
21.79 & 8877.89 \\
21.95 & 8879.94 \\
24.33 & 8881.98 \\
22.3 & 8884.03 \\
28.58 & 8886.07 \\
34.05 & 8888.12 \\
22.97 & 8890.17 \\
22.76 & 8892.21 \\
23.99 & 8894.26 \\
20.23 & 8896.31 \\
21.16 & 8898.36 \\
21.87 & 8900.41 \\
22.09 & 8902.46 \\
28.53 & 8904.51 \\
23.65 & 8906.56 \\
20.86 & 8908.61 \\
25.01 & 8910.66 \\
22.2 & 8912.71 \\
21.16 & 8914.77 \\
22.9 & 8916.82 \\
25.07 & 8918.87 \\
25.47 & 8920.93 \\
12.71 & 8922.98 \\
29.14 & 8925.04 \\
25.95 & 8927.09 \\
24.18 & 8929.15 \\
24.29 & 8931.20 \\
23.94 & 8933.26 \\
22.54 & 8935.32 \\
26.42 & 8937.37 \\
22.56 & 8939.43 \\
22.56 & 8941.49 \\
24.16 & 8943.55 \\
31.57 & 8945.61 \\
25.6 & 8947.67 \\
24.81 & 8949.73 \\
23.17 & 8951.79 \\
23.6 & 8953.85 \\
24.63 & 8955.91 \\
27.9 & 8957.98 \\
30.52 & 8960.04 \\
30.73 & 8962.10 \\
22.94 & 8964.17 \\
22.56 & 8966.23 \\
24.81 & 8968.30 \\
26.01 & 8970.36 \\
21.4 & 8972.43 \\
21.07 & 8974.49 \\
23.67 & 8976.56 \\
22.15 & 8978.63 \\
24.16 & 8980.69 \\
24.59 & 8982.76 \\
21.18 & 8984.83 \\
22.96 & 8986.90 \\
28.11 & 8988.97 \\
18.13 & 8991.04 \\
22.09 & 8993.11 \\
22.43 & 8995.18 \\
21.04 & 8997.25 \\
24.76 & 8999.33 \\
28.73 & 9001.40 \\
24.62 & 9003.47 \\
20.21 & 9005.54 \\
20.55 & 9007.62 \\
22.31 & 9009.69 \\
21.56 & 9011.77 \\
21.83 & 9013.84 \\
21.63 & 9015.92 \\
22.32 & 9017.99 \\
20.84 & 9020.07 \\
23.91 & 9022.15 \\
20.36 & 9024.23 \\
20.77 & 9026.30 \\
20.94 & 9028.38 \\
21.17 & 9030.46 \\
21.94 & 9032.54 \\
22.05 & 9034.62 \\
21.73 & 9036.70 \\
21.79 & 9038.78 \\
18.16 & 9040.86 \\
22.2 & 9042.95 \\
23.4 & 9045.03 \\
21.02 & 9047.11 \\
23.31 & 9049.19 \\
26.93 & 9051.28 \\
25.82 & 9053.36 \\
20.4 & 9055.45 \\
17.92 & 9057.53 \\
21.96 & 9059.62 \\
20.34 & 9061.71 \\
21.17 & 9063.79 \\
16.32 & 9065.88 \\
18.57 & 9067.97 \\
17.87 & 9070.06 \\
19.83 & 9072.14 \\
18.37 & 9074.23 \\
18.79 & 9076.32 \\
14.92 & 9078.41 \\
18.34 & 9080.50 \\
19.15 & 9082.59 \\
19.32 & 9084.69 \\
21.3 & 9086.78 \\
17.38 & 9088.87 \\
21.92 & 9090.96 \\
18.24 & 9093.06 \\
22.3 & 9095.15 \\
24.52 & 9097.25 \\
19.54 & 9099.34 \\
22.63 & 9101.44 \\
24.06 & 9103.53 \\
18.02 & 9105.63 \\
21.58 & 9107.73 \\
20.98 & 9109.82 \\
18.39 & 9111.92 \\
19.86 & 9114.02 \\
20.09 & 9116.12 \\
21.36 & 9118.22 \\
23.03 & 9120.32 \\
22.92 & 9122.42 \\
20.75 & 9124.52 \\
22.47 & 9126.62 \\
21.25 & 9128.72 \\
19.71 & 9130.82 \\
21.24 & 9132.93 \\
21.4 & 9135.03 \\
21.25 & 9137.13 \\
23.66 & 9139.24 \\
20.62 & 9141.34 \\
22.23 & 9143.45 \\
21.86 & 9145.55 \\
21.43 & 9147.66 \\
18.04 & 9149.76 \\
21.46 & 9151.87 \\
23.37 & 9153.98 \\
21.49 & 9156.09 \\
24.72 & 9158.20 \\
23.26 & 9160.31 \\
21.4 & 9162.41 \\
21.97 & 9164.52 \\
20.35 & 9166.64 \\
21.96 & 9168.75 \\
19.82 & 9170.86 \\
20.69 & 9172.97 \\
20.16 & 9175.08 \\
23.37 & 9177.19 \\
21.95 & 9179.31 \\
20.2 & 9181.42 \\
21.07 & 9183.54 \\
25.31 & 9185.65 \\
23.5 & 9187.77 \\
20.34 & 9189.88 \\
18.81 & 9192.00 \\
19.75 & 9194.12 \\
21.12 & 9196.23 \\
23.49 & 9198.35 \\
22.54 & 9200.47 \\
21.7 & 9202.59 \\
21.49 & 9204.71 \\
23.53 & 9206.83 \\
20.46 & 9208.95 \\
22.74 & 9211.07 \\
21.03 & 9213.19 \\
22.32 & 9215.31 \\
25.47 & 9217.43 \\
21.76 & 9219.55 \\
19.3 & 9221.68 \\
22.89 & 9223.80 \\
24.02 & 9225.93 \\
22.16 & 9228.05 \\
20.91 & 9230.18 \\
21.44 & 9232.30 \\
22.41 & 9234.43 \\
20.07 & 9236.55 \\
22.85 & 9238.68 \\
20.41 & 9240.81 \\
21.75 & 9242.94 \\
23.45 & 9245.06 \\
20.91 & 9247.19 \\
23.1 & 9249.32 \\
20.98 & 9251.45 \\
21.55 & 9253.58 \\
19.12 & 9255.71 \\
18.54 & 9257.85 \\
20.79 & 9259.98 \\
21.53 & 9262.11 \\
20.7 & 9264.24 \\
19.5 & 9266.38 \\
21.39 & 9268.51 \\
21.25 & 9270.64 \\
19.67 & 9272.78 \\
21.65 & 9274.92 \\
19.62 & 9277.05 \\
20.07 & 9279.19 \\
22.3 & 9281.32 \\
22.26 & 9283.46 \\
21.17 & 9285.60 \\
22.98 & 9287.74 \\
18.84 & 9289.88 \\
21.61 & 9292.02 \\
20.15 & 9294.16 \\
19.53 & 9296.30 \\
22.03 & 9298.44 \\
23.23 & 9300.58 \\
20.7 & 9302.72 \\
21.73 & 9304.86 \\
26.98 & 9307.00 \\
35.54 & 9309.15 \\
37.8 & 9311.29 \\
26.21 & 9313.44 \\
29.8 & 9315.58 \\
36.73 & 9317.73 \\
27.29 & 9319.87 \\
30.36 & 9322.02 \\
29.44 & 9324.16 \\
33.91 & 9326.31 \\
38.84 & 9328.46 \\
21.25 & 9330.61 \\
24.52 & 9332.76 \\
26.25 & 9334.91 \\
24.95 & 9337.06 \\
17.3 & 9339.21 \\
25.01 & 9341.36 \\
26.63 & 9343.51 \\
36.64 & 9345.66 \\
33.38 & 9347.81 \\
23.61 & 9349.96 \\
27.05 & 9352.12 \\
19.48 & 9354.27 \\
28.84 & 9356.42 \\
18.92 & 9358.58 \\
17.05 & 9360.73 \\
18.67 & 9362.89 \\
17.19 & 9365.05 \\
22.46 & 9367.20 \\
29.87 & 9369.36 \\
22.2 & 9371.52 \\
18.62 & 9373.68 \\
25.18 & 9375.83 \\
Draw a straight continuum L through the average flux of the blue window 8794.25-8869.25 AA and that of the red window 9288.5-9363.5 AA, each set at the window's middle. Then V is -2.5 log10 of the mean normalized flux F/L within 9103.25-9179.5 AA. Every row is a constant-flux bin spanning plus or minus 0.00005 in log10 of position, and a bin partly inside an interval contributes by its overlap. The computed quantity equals 0.162 mag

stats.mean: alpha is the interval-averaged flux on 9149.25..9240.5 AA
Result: 21.8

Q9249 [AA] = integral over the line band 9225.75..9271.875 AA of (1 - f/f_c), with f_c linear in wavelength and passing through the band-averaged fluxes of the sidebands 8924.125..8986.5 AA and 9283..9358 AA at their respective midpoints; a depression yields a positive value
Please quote 8.4 AA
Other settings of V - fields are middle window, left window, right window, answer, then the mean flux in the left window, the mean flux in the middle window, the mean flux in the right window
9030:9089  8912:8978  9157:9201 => 0.13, 24.4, 20.4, 21.7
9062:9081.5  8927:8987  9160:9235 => 0.26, 24.6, 18.3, 21.8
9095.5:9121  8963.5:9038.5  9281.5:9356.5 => 0.13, 22.5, 21.2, 26.3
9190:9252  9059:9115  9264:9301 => -0.06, 19.8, 21.8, 21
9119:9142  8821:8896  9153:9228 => 0.02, 23.3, 21.7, 21.9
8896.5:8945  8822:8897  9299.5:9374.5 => 0.01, 23.3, 23.4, 26.3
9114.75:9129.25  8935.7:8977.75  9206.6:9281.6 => 0.06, 25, 21.7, 21.4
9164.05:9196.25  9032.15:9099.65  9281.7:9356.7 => 0.09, 20.5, 21.3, 26.3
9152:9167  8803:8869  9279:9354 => 0.12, 22.8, 22.4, 26.2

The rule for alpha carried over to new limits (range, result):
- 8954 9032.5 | 23.2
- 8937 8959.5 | 25.3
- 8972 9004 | 23.2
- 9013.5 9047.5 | 21.5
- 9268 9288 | 21.2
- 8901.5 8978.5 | 24.3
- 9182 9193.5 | 21.6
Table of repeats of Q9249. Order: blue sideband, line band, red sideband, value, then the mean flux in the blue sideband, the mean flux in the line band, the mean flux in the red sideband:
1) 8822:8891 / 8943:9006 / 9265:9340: -1.74 AA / 23.3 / 24.4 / 24.8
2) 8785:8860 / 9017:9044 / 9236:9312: 1.28 AA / 22.8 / 21.4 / 22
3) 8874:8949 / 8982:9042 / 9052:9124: -0.88 AA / 23.9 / 22.1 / 20.2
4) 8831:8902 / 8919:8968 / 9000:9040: -4.72 AA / 23.3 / 24.9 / 22.1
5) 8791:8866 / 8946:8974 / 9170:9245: -3.65 AA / 22.8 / 25.3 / 21.8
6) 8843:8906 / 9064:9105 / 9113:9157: 3.91 AA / 23.2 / 19.7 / 21.4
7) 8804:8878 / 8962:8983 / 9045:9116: -2.14 AA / 22.9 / 23.7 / 20.4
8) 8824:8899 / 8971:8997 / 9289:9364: 1.37 AA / 23.2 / 22.7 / 26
